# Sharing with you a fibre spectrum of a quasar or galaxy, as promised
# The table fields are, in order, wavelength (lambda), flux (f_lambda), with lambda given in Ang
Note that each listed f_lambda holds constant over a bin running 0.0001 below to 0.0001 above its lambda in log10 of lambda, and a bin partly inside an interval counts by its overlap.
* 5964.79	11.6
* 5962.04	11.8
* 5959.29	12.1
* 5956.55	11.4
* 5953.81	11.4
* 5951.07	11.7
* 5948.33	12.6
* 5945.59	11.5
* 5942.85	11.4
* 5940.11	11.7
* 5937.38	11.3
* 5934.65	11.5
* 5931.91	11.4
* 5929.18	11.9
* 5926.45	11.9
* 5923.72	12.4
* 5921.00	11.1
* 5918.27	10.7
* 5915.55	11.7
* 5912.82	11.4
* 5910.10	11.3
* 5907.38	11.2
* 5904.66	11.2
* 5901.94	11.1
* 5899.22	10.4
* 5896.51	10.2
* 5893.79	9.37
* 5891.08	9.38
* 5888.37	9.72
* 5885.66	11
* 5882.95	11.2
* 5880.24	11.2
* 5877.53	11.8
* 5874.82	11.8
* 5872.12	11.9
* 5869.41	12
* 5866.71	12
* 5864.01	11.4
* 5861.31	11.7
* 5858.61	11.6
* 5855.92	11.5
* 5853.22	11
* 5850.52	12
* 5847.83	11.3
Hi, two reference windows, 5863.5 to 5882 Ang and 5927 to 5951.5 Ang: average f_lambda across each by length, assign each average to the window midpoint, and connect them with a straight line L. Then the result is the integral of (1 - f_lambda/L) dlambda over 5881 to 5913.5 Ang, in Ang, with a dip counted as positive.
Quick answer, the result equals 3.0 Ang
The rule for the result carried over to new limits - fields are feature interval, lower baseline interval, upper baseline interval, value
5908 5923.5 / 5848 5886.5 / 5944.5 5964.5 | 0.48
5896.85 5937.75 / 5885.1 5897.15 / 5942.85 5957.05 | -2.55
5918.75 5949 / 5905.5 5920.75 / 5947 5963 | -0.30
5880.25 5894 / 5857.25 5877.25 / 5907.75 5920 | 1.50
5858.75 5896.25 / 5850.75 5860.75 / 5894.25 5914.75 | 0.42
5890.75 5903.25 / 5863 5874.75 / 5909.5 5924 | 1.53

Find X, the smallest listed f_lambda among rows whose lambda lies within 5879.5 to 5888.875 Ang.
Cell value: 9.72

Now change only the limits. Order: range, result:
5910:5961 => 10.7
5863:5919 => 9.37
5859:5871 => 11.4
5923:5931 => 11.9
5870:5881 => 11.2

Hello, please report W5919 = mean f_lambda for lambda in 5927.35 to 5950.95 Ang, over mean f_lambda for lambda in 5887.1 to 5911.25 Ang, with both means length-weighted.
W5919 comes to 1.1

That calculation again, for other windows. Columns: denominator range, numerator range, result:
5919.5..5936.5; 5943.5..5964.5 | 1.01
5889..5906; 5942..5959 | 1.14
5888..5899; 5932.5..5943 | 1.18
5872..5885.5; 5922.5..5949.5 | 1.02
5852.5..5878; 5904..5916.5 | 0.97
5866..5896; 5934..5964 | 1.06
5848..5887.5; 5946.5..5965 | 1.02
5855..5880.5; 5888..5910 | 0.89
